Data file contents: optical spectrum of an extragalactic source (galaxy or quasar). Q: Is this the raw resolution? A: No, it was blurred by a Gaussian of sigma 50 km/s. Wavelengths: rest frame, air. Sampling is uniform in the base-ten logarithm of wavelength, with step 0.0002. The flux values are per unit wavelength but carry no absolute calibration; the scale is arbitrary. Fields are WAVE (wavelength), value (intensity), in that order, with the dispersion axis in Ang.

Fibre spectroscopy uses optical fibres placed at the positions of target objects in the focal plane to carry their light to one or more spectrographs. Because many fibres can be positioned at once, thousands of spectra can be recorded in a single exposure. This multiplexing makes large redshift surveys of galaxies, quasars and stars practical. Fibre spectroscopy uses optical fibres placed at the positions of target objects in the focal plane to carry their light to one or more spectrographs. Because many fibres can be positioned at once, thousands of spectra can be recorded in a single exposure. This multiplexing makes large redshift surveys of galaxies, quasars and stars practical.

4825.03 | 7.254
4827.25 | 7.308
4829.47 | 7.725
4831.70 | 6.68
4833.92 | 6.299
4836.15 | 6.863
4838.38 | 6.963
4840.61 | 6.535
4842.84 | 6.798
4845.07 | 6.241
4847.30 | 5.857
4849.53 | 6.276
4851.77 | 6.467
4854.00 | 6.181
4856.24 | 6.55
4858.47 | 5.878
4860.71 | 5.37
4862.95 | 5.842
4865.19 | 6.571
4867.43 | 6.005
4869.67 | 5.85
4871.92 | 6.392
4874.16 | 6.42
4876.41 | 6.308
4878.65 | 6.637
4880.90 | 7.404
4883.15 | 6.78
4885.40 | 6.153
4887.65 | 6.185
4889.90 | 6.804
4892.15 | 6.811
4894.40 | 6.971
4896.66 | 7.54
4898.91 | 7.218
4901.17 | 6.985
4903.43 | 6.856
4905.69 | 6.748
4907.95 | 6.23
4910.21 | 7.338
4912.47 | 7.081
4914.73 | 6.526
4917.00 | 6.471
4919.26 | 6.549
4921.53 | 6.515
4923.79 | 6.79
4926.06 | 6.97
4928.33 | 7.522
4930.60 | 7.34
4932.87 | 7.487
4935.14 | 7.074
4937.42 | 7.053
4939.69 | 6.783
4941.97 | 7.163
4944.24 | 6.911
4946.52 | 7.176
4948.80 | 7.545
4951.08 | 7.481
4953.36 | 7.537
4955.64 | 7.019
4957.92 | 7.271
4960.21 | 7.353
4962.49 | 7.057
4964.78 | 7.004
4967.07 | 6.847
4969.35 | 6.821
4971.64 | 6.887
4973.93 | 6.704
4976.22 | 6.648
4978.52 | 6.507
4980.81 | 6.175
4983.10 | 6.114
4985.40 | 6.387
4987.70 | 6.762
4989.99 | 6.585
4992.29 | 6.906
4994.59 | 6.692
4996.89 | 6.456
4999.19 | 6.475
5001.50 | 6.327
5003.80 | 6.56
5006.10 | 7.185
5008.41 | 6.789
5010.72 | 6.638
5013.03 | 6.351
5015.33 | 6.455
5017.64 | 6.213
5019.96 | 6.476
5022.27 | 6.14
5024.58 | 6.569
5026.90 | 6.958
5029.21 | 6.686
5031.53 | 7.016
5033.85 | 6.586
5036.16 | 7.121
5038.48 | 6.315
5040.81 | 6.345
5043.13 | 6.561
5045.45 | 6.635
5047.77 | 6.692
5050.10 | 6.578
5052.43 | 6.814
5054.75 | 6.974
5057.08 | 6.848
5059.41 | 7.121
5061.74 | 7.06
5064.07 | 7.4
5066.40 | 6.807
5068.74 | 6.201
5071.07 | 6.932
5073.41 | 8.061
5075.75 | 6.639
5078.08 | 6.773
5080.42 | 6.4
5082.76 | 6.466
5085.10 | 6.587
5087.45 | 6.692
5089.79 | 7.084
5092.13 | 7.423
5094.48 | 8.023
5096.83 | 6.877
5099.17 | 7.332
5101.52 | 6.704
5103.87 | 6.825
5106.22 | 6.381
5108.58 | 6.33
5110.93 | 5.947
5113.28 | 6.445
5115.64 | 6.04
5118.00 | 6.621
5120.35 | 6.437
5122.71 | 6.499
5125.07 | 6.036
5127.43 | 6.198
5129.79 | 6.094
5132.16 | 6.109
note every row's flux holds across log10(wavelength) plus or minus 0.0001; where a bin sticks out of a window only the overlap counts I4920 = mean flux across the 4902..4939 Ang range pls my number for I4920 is 6.91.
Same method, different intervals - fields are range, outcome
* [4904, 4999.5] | 6.88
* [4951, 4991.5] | 6.83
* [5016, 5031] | 6.52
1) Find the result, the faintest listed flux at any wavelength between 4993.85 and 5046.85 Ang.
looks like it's 6.14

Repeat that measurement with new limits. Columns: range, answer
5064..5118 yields 5.947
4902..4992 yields 6.114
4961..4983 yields 6.175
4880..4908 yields 6.153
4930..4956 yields 6.783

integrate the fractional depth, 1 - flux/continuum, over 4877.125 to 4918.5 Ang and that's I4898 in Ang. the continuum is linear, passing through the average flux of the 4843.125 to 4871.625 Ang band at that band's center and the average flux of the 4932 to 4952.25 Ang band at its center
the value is -1.2 Ang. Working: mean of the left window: 6.12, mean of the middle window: 6.81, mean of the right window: 7.18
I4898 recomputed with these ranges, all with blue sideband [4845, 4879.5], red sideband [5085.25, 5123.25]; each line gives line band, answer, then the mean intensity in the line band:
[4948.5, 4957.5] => -1.4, 7.38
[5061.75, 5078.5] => -0.9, 6.99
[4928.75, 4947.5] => -2.3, 7.14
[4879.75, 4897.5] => -1.7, 6.82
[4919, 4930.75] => -1.2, 6.94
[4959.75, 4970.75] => -1.0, 7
